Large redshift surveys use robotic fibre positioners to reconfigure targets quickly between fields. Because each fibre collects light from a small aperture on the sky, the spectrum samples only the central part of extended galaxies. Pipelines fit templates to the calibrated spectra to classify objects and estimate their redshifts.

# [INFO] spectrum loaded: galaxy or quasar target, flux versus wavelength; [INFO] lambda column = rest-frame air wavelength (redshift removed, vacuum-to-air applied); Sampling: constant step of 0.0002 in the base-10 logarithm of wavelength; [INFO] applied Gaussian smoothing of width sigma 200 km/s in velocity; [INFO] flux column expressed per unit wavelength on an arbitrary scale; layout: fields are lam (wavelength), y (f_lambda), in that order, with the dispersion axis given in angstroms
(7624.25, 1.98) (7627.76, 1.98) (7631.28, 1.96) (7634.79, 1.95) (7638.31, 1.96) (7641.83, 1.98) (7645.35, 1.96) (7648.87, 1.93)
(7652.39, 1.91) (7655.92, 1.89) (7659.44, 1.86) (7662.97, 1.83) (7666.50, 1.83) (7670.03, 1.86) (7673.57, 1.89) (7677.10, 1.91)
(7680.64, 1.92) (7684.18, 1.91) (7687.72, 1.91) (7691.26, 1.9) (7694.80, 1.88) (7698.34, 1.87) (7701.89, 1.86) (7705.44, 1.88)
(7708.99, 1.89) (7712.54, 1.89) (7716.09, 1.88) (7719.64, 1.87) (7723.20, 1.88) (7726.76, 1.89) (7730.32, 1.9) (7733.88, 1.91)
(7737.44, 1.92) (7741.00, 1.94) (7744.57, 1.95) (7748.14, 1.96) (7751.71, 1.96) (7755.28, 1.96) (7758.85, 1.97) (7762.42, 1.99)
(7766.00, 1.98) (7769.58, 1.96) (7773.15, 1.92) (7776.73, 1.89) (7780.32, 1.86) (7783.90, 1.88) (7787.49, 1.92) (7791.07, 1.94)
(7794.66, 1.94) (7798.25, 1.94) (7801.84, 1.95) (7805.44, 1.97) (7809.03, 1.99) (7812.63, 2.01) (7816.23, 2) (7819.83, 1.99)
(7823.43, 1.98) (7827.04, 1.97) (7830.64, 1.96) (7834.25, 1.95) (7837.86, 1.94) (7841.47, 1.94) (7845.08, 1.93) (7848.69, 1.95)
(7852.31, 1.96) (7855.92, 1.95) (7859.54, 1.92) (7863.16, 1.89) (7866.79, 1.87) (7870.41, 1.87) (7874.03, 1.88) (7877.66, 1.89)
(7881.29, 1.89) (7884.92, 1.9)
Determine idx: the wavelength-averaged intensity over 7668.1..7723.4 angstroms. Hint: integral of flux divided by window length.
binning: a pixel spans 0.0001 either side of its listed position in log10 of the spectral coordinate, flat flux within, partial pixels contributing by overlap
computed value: 1.89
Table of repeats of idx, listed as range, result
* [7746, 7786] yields 1.94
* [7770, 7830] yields 1.95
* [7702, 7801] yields 1.92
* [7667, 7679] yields 1.88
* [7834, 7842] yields 1.94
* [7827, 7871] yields 1.93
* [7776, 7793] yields 1.9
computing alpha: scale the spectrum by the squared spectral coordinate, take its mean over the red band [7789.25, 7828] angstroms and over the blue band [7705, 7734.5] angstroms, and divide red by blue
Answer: 1.1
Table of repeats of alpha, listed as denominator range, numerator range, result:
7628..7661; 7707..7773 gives 1.02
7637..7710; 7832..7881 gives 1.06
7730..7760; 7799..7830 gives 1.04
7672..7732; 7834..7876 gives 1.06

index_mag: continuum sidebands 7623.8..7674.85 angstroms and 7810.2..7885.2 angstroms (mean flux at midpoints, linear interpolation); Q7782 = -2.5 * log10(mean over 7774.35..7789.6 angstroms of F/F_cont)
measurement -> 0.023 mag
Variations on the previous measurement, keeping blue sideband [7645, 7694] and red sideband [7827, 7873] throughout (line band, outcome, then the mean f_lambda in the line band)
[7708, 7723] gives 0.011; 1.88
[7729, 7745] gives -0.010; 1.92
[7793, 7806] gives -0.016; 1.95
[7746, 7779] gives -0.024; 1.95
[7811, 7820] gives -0.044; 2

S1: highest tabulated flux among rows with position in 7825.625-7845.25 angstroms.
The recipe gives 1.97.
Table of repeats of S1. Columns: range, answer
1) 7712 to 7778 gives 1.99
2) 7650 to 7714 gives 1.92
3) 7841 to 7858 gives 1.96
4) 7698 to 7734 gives 1.91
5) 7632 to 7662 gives 1.98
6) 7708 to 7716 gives 1.89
